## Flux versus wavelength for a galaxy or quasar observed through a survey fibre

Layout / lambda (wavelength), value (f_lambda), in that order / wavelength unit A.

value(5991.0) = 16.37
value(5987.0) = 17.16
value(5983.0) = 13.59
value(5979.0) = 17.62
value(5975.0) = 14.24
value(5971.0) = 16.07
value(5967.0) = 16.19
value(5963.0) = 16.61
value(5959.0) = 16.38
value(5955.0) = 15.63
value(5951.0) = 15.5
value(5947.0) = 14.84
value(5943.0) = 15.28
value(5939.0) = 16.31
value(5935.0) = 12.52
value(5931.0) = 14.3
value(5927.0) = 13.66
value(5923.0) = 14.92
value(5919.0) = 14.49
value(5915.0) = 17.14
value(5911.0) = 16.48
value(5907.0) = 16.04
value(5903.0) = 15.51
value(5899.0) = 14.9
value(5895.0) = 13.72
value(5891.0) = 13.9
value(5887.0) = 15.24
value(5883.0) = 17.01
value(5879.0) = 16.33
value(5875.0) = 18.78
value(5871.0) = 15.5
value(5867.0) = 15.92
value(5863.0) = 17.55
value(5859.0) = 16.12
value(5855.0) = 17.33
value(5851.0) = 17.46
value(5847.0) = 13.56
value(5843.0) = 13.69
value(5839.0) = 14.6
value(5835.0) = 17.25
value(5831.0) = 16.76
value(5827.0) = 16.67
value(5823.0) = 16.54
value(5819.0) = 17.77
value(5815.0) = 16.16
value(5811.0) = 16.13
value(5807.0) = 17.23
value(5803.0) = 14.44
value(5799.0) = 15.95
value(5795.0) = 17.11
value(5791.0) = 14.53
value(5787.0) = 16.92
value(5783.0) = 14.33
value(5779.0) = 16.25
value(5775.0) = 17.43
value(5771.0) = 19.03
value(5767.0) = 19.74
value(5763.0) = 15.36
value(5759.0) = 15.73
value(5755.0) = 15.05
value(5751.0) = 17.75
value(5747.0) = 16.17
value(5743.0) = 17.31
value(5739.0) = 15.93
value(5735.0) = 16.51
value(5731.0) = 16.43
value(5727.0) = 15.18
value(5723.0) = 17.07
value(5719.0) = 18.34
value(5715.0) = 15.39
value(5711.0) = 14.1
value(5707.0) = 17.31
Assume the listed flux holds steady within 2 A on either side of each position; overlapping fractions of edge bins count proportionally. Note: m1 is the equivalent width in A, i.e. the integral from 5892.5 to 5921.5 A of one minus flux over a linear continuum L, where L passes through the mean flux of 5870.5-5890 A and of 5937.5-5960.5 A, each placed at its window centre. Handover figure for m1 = 1.3 A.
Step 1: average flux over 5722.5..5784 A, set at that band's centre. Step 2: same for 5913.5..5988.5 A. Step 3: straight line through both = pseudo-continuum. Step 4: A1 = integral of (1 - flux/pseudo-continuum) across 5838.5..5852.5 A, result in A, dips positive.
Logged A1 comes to 1.1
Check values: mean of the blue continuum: 16.6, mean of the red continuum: 15.4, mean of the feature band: 14.8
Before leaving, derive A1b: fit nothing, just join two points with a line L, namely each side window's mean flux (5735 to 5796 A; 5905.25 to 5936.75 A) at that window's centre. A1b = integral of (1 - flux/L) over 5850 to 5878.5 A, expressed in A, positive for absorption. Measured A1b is -2.5 A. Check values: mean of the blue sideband 16.6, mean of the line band 16.9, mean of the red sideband 15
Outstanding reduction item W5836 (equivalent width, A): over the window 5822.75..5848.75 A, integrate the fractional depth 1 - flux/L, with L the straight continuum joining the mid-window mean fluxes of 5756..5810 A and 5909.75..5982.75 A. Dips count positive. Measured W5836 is 0.9 A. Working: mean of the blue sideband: 16.4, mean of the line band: 15.5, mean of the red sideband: 15.4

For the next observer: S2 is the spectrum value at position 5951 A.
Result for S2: 15.5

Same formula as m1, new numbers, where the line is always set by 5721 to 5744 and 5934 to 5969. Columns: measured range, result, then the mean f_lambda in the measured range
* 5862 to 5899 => -0.17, 15.9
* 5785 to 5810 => 0.14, 16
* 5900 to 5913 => -0.17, 15.9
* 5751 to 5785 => -0.94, 16.7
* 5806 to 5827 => -0.89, 16.7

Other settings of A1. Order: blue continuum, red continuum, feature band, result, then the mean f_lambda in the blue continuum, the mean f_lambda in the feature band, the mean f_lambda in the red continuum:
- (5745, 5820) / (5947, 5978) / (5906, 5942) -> 2.0 A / 16.5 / 15.1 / 15.8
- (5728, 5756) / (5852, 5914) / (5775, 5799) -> 0.5 A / 16.5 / 16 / 16.1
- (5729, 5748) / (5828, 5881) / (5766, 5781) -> -1.5 A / 16.5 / 18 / 16.2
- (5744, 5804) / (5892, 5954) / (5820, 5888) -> -2.7 A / 16.4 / 16.3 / 15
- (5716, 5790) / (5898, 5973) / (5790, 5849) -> 1.0 A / 16.6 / 15.9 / 15.4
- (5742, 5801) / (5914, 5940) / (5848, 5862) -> -1.1 A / 16.6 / 16.8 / 14.6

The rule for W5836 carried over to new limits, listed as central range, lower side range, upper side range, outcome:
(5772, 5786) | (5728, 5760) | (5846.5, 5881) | 0.1 A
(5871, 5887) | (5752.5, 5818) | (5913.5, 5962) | -1.3 A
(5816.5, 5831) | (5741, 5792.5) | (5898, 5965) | -0.7 A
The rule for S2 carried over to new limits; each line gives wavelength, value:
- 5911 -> 16.48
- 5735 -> 16.51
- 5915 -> 17.14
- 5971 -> 16.07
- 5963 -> 16.61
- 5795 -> 17.11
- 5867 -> 15.92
